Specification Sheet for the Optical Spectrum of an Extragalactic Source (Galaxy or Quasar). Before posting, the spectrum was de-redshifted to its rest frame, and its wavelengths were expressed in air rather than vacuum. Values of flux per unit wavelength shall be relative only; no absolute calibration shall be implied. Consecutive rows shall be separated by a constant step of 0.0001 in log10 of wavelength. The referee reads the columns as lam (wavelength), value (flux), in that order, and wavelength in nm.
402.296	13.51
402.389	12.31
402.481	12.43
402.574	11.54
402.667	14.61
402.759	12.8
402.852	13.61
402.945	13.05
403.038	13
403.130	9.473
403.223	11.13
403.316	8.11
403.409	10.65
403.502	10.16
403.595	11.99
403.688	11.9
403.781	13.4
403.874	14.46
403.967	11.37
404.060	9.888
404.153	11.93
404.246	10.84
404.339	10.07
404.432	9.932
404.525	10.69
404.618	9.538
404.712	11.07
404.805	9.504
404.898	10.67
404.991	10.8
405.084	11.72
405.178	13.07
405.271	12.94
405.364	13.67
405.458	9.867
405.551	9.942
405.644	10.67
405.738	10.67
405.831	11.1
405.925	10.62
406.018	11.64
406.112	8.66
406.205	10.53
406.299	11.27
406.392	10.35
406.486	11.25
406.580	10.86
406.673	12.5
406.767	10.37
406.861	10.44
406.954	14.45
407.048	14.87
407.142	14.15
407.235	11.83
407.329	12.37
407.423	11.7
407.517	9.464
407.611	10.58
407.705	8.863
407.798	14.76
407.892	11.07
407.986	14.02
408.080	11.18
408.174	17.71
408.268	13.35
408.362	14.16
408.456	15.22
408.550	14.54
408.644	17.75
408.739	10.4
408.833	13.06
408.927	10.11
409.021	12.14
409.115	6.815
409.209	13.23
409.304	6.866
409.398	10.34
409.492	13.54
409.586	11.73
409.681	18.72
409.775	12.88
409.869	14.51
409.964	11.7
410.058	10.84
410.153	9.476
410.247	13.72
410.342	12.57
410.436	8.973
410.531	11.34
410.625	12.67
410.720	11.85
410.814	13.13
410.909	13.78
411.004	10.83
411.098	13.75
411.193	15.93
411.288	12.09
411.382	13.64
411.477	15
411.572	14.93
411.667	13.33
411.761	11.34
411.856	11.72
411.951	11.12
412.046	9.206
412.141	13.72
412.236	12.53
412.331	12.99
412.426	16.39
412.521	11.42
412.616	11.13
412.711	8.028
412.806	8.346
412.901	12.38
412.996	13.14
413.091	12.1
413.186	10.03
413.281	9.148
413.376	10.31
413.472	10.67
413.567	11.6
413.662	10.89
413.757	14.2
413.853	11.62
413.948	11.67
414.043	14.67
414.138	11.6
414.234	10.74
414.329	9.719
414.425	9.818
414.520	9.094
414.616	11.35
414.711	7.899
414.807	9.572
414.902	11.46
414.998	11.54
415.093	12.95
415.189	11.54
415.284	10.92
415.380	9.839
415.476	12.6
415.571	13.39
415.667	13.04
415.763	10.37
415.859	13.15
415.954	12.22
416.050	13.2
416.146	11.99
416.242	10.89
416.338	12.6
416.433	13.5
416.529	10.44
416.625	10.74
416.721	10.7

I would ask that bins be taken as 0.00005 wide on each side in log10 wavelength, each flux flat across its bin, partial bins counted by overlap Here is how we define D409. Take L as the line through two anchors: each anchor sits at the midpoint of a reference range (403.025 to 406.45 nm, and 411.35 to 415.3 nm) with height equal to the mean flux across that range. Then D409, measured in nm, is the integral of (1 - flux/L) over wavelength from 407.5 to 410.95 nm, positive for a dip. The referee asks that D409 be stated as -0.33 nm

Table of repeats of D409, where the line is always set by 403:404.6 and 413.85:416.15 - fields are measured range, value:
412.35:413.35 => 0.010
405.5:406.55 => 0.051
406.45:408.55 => -0.255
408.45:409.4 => -0.046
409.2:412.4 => -0.337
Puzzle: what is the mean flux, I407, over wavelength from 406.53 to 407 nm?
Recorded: 11.7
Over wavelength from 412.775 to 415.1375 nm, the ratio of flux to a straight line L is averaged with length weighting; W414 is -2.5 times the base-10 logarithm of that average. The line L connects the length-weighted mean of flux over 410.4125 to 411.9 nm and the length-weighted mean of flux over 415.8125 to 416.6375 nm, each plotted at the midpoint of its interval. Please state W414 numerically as 0.13 mag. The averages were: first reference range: 12.8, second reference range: 12.1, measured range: 11.1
